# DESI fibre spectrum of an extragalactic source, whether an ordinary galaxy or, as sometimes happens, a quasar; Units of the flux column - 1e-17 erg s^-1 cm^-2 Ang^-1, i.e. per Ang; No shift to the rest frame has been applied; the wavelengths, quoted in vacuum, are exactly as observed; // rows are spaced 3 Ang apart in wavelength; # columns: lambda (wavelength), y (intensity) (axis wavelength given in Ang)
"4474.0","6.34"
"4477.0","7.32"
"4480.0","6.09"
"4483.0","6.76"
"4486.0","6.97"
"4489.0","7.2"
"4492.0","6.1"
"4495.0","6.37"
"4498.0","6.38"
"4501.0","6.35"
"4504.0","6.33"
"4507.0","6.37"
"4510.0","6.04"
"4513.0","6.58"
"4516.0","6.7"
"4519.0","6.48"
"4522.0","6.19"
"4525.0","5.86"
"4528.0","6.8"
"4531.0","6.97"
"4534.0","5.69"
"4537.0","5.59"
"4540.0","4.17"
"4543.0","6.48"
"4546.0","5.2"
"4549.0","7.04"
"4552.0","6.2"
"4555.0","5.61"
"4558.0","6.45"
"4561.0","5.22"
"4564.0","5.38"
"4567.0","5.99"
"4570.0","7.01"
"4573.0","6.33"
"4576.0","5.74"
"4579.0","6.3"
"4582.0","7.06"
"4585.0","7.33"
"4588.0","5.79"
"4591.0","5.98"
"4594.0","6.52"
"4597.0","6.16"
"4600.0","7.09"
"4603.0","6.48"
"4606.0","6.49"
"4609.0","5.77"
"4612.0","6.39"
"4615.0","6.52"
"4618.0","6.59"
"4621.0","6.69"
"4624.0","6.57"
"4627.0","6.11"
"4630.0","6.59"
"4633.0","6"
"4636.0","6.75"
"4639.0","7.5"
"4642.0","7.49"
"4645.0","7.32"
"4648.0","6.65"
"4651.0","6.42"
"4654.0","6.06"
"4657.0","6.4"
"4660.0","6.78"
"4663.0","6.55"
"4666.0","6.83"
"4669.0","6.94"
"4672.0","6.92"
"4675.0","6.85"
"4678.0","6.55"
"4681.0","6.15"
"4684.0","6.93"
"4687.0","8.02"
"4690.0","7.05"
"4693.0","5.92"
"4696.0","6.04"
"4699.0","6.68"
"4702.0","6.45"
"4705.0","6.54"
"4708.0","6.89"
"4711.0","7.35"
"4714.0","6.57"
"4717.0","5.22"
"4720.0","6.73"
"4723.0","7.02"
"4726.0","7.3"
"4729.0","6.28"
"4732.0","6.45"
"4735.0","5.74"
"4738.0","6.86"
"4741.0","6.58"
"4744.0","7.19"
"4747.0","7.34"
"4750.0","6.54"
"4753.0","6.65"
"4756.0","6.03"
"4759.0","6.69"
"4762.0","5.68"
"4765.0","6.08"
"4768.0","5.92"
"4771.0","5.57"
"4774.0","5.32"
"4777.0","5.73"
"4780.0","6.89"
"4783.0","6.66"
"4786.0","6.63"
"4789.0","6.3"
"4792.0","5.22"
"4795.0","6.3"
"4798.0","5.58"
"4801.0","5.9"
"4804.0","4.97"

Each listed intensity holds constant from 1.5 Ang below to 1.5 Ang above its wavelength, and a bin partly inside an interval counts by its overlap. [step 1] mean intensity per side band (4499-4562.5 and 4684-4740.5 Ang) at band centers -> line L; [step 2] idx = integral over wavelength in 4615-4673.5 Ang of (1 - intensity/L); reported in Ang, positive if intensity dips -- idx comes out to -2.3 Ang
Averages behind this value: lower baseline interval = 6.11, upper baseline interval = 6.62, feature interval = 6.69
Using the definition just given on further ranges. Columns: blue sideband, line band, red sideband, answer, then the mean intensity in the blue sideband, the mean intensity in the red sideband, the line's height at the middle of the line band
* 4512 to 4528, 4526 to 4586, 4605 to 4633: 2.61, 6.4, 6.39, 6.39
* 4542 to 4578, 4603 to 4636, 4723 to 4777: -1.31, 6.05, 6.37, 6.15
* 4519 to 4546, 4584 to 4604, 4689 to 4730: -0.93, 5.95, 6.57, 6.17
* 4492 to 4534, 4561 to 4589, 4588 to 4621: 0.47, 6.38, 6.38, 6.38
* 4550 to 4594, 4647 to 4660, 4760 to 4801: -0.64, 6.19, 6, 6.12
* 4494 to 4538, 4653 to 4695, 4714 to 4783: -2.37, 6.32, 6.37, 6.35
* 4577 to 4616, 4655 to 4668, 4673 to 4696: 0.06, 6.44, 6.74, 6.66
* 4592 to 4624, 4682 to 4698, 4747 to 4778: -1.28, 6.47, 6.09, 6.27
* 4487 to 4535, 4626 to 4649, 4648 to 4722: -0.89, 6.41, 6.62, 6.56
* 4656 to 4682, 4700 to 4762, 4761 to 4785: -3.22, 6.68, 6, 6.27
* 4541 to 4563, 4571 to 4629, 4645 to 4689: -1.21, 5.97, 6.74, 6.29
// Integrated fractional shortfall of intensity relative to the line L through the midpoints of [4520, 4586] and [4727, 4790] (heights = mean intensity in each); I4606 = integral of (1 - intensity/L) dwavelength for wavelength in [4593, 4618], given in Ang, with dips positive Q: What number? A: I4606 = -1.1 Ang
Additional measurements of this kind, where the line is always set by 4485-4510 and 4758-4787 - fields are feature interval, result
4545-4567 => 1.7 Ang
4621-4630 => -0.2 Ang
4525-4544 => 1.5 Ang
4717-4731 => -1.1 Ang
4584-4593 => 0.0 Ang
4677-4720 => -2.8 Ang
